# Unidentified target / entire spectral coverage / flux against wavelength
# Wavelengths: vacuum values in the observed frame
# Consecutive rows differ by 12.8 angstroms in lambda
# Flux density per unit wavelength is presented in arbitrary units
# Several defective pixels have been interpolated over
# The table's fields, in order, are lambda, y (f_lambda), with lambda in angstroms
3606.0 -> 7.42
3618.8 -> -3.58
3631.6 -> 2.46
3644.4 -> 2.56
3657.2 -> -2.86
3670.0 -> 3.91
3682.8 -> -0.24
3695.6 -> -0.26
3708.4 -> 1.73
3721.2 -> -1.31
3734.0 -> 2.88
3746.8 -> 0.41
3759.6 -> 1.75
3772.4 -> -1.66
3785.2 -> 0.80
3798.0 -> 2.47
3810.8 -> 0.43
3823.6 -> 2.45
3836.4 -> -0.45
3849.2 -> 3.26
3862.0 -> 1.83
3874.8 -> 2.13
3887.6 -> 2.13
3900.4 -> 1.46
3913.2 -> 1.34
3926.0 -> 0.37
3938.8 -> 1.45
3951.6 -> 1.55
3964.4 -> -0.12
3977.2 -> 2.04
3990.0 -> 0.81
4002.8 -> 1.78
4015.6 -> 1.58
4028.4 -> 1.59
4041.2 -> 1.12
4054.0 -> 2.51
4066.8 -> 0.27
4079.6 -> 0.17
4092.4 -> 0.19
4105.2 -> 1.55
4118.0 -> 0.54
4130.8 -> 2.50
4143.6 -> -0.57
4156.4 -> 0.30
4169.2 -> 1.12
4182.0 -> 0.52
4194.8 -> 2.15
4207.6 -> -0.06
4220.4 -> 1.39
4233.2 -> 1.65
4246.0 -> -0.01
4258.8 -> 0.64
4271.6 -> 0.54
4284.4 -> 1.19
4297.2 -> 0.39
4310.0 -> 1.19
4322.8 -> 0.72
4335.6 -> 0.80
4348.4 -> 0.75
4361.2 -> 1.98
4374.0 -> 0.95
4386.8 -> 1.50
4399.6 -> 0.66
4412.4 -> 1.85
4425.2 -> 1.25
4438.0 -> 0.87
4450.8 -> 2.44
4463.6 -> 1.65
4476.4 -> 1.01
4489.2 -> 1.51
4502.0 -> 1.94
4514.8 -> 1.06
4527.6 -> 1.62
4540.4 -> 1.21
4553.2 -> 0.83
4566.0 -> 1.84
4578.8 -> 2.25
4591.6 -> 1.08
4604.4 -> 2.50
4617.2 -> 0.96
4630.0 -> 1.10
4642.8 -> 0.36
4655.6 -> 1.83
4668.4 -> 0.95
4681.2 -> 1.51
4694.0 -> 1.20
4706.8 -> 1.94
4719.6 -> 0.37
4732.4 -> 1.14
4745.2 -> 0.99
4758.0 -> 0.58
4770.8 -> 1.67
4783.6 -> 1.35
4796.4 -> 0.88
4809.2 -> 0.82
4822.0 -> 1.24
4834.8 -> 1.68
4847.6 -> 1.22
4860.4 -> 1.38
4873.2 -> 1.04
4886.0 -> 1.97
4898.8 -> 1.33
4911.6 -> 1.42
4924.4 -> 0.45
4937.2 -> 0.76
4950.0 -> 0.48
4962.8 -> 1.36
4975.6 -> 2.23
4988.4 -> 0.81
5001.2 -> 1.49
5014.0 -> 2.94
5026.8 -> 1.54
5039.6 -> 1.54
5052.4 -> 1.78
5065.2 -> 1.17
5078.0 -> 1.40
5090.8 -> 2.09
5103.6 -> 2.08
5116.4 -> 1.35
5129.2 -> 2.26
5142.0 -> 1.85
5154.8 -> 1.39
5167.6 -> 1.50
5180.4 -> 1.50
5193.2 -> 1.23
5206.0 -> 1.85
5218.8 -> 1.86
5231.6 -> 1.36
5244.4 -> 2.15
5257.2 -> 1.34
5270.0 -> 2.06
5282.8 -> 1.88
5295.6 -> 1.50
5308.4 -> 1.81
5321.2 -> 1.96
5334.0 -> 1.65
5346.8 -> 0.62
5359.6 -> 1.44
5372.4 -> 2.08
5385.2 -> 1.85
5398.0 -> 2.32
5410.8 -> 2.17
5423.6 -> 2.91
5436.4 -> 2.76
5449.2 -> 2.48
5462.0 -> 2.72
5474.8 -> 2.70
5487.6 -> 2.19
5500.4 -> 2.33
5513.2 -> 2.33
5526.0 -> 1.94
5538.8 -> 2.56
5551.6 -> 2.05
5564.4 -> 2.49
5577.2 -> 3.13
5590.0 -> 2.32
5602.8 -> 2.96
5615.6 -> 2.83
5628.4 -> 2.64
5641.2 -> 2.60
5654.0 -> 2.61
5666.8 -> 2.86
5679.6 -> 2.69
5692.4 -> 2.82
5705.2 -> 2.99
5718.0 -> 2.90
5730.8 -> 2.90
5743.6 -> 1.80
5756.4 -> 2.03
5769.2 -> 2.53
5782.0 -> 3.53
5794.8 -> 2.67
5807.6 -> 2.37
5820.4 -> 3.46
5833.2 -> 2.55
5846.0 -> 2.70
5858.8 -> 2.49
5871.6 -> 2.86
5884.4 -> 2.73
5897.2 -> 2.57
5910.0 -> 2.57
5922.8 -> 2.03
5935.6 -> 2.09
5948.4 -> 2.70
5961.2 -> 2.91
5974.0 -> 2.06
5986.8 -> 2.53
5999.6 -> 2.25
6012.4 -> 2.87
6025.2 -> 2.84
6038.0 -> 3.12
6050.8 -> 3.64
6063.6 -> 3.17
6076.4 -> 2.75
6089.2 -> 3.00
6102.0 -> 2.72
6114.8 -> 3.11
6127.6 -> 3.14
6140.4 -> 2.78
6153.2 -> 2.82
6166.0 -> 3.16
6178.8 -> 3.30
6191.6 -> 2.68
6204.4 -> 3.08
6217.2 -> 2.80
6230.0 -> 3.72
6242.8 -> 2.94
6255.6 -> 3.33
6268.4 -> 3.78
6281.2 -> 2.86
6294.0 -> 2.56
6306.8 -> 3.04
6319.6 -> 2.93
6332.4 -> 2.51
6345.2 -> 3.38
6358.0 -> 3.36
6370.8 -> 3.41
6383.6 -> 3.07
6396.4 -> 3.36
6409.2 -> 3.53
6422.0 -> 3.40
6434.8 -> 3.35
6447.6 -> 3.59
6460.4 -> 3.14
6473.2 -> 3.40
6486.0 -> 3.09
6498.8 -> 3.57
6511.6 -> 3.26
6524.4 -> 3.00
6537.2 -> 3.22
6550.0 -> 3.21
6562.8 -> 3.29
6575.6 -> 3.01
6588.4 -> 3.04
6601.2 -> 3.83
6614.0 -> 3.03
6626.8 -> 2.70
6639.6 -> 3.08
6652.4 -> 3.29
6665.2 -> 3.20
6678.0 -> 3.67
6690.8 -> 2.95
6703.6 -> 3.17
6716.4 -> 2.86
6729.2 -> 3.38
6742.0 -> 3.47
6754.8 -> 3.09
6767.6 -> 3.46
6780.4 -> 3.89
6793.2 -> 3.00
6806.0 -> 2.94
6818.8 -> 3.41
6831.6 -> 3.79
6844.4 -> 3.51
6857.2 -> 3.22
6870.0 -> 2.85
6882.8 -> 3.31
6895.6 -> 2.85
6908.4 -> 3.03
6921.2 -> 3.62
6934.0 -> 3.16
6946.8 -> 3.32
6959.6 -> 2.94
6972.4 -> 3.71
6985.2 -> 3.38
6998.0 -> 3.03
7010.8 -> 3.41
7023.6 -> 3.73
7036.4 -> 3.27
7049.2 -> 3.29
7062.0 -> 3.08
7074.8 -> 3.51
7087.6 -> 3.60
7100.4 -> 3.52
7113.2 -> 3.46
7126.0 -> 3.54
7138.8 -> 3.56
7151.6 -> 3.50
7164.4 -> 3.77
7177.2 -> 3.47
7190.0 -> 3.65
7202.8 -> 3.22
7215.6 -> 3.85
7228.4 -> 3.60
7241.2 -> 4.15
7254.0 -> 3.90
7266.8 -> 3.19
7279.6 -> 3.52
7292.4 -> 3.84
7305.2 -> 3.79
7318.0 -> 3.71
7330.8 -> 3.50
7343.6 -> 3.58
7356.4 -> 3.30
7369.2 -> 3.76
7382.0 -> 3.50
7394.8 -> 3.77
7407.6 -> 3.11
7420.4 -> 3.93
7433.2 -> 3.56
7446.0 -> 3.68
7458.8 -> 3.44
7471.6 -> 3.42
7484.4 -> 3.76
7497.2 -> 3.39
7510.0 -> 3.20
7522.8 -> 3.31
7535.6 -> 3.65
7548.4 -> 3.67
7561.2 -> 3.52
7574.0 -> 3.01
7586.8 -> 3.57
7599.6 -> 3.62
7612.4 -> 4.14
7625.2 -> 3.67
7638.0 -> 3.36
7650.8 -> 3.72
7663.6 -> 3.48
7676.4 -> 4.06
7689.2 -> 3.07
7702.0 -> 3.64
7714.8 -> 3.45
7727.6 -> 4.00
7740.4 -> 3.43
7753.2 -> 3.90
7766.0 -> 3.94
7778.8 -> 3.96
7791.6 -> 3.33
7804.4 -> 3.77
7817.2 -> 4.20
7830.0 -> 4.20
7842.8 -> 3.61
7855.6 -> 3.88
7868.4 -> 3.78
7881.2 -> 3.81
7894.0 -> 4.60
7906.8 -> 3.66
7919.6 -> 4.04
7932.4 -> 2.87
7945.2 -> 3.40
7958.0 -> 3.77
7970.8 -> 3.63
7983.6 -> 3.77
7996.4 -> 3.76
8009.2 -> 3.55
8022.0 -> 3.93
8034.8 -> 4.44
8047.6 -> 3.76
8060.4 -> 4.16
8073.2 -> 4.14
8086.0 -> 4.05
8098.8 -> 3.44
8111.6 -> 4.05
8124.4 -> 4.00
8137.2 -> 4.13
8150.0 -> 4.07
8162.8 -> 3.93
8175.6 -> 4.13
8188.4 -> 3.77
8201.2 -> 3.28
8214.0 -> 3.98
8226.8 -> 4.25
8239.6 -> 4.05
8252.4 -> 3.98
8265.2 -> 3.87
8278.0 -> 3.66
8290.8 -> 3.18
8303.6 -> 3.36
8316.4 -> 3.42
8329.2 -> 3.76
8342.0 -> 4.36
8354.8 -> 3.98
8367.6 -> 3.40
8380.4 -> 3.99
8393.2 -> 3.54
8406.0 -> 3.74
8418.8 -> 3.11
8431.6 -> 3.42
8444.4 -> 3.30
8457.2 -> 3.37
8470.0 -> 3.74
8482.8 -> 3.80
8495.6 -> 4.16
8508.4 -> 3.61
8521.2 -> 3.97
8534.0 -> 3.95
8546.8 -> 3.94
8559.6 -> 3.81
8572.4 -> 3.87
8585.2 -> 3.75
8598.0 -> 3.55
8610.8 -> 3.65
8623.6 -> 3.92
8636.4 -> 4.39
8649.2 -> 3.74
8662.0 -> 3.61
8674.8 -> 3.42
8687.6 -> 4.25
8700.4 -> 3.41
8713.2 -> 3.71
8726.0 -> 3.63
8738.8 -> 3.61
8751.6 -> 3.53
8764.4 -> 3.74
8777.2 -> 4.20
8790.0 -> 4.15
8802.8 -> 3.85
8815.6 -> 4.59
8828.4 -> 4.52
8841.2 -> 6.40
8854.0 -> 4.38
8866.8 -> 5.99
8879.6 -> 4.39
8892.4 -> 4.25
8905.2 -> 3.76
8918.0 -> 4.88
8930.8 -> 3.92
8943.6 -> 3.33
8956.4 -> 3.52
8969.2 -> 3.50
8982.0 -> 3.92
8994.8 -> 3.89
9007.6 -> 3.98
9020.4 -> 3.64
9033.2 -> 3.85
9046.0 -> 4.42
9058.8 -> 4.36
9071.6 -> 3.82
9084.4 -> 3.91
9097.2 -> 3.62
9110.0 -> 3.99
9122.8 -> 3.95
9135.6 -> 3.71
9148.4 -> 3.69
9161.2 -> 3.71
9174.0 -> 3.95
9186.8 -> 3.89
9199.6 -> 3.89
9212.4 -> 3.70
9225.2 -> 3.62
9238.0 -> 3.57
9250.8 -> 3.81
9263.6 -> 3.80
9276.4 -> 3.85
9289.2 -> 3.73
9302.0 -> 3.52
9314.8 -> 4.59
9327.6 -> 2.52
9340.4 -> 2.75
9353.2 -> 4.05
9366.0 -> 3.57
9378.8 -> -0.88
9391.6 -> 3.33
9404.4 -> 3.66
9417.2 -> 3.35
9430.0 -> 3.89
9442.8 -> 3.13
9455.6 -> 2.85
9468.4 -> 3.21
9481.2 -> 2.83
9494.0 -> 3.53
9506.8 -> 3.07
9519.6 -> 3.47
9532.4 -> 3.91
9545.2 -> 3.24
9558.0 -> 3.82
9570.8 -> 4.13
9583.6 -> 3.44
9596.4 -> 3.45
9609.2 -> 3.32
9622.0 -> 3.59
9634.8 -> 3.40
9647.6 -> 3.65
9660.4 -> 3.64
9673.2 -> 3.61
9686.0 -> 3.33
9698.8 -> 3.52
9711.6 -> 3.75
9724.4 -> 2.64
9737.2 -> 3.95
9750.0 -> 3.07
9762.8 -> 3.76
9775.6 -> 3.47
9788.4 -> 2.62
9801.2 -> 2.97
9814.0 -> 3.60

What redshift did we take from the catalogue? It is 0.347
